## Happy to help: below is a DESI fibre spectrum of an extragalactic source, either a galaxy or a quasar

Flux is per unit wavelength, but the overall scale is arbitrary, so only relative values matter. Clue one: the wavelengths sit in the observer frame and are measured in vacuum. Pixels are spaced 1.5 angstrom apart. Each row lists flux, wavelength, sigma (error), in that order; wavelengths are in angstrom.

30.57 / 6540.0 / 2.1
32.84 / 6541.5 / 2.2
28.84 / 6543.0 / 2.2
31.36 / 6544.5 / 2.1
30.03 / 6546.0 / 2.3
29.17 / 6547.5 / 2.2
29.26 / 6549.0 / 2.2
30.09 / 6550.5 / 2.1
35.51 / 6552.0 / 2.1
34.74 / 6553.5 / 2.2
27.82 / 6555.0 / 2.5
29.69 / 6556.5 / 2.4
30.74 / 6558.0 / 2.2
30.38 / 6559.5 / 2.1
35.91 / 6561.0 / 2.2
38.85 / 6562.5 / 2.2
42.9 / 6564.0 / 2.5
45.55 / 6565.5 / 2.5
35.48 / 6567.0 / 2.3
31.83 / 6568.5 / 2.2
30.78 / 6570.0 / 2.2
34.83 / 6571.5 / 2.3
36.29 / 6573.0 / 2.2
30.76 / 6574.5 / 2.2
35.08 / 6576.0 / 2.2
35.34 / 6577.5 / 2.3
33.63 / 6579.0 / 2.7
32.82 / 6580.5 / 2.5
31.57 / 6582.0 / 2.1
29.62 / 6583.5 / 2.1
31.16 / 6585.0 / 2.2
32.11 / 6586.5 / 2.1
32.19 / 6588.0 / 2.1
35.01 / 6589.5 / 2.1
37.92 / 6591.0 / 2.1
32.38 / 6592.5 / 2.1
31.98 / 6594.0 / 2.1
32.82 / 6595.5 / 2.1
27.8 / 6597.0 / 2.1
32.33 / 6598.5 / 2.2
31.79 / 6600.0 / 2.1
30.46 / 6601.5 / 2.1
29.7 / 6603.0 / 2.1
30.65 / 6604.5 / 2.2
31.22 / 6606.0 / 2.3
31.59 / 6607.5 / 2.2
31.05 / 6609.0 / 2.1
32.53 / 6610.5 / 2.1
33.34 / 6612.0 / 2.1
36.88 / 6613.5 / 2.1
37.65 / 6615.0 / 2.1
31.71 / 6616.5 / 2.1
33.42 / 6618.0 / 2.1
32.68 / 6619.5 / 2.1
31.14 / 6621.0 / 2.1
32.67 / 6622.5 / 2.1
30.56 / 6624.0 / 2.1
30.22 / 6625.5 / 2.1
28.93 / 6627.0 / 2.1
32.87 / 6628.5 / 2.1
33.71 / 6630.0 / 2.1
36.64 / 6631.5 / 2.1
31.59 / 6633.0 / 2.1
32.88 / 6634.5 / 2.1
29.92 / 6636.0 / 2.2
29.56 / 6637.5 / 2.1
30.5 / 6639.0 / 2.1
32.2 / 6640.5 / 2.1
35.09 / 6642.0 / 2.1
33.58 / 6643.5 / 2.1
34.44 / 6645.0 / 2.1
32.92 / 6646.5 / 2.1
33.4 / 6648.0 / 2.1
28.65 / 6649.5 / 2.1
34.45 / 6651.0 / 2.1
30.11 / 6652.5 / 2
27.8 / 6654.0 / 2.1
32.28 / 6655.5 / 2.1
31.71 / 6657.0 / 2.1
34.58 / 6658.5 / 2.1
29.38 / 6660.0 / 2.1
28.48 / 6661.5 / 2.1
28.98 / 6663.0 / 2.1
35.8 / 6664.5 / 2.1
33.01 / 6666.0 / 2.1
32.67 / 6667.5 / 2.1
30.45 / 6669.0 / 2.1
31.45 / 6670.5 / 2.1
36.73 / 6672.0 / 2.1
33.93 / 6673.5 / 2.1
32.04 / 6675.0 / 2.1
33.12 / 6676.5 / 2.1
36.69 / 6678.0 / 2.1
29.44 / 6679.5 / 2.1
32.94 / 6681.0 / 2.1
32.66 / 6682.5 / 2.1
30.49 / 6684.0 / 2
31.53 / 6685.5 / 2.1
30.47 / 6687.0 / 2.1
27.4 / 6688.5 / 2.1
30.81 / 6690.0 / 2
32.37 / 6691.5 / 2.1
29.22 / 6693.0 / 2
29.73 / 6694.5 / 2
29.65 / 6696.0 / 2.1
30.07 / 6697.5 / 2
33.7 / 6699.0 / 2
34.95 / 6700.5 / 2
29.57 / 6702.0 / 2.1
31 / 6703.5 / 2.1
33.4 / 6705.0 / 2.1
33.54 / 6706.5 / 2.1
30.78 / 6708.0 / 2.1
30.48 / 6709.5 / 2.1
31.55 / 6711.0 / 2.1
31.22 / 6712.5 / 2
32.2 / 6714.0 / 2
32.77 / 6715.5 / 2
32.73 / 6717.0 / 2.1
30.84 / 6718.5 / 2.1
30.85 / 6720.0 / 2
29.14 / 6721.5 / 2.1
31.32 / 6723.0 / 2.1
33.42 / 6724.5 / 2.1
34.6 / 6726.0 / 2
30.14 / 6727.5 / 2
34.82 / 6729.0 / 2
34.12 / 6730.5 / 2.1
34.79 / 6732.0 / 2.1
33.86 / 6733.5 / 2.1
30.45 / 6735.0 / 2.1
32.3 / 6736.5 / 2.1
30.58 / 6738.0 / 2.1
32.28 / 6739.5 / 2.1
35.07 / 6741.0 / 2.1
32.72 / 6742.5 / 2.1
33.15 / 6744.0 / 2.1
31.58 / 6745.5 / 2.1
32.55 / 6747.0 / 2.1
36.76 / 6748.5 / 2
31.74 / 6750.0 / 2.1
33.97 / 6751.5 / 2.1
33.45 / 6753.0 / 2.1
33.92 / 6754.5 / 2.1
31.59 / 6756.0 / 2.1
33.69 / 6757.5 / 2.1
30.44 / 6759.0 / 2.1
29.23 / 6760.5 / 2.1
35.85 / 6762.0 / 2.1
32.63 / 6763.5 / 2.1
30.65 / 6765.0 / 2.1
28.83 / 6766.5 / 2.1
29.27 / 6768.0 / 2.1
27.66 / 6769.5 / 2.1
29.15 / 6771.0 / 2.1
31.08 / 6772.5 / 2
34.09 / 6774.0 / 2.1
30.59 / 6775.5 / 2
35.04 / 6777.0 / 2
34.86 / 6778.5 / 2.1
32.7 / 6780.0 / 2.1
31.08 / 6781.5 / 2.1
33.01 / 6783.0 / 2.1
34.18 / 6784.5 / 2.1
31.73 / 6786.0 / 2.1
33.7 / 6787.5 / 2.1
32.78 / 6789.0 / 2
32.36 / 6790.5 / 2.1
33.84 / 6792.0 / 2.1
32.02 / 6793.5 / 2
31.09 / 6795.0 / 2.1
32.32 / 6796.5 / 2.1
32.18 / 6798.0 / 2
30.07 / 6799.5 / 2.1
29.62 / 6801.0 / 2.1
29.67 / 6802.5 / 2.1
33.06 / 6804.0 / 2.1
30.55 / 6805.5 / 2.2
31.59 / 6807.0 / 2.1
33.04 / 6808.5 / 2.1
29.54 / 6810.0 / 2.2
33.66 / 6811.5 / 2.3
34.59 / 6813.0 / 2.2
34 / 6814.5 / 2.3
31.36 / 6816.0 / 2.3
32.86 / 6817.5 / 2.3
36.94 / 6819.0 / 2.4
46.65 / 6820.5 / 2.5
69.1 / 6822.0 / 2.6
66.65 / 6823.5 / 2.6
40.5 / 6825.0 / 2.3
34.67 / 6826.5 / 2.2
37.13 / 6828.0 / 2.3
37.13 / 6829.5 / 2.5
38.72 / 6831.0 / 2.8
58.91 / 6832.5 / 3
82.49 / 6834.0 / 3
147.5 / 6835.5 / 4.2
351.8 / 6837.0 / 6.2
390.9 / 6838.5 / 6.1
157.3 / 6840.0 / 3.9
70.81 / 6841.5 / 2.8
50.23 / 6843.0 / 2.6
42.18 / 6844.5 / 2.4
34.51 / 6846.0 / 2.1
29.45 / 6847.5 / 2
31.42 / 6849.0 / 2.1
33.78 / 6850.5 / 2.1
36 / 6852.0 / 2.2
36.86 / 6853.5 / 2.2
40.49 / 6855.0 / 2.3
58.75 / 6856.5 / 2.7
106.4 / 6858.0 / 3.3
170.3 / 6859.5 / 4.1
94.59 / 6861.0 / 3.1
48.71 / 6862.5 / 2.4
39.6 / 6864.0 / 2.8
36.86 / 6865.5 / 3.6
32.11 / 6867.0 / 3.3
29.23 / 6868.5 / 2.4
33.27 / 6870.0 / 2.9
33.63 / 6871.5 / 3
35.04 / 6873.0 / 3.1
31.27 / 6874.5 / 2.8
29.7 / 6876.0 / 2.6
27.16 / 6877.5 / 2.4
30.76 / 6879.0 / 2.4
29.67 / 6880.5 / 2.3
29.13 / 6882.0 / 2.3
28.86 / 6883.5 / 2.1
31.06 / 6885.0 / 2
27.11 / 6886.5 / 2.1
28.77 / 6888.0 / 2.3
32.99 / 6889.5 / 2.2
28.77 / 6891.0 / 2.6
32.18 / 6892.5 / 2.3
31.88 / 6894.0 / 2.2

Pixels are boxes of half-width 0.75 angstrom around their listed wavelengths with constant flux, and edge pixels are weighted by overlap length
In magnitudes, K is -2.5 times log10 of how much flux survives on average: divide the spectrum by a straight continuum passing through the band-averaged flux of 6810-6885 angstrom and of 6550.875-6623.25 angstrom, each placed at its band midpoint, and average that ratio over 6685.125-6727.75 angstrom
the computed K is 0.43 mag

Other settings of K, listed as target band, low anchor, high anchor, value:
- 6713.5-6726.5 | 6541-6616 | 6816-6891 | 0.44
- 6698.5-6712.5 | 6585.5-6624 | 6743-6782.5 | 0.01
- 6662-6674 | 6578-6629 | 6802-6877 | 0.23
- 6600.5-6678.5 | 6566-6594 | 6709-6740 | 0.02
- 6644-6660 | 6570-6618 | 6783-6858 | 0.22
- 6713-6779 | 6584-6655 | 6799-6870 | 0.49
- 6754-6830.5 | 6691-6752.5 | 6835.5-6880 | 0.50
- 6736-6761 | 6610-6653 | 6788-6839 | 0.46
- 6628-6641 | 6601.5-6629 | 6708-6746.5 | 0.00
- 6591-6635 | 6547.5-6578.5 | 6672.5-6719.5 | 0.03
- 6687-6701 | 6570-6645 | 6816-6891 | 0.36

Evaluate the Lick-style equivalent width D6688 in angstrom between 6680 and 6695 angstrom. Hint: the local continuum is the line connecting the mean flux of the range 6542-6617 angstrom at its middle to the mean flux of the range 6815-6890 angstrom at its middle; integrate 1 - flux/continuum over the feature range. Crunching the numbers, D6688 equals 4.6 angstrom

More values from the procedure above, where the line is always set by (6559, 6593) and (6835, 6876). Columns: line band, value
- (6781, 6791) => 5.25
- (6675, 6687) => 4.50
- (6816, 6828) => 4.75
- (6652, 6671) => 6.74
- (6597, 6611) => 2.88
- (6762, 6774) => 6.44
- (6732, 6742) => 4.64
